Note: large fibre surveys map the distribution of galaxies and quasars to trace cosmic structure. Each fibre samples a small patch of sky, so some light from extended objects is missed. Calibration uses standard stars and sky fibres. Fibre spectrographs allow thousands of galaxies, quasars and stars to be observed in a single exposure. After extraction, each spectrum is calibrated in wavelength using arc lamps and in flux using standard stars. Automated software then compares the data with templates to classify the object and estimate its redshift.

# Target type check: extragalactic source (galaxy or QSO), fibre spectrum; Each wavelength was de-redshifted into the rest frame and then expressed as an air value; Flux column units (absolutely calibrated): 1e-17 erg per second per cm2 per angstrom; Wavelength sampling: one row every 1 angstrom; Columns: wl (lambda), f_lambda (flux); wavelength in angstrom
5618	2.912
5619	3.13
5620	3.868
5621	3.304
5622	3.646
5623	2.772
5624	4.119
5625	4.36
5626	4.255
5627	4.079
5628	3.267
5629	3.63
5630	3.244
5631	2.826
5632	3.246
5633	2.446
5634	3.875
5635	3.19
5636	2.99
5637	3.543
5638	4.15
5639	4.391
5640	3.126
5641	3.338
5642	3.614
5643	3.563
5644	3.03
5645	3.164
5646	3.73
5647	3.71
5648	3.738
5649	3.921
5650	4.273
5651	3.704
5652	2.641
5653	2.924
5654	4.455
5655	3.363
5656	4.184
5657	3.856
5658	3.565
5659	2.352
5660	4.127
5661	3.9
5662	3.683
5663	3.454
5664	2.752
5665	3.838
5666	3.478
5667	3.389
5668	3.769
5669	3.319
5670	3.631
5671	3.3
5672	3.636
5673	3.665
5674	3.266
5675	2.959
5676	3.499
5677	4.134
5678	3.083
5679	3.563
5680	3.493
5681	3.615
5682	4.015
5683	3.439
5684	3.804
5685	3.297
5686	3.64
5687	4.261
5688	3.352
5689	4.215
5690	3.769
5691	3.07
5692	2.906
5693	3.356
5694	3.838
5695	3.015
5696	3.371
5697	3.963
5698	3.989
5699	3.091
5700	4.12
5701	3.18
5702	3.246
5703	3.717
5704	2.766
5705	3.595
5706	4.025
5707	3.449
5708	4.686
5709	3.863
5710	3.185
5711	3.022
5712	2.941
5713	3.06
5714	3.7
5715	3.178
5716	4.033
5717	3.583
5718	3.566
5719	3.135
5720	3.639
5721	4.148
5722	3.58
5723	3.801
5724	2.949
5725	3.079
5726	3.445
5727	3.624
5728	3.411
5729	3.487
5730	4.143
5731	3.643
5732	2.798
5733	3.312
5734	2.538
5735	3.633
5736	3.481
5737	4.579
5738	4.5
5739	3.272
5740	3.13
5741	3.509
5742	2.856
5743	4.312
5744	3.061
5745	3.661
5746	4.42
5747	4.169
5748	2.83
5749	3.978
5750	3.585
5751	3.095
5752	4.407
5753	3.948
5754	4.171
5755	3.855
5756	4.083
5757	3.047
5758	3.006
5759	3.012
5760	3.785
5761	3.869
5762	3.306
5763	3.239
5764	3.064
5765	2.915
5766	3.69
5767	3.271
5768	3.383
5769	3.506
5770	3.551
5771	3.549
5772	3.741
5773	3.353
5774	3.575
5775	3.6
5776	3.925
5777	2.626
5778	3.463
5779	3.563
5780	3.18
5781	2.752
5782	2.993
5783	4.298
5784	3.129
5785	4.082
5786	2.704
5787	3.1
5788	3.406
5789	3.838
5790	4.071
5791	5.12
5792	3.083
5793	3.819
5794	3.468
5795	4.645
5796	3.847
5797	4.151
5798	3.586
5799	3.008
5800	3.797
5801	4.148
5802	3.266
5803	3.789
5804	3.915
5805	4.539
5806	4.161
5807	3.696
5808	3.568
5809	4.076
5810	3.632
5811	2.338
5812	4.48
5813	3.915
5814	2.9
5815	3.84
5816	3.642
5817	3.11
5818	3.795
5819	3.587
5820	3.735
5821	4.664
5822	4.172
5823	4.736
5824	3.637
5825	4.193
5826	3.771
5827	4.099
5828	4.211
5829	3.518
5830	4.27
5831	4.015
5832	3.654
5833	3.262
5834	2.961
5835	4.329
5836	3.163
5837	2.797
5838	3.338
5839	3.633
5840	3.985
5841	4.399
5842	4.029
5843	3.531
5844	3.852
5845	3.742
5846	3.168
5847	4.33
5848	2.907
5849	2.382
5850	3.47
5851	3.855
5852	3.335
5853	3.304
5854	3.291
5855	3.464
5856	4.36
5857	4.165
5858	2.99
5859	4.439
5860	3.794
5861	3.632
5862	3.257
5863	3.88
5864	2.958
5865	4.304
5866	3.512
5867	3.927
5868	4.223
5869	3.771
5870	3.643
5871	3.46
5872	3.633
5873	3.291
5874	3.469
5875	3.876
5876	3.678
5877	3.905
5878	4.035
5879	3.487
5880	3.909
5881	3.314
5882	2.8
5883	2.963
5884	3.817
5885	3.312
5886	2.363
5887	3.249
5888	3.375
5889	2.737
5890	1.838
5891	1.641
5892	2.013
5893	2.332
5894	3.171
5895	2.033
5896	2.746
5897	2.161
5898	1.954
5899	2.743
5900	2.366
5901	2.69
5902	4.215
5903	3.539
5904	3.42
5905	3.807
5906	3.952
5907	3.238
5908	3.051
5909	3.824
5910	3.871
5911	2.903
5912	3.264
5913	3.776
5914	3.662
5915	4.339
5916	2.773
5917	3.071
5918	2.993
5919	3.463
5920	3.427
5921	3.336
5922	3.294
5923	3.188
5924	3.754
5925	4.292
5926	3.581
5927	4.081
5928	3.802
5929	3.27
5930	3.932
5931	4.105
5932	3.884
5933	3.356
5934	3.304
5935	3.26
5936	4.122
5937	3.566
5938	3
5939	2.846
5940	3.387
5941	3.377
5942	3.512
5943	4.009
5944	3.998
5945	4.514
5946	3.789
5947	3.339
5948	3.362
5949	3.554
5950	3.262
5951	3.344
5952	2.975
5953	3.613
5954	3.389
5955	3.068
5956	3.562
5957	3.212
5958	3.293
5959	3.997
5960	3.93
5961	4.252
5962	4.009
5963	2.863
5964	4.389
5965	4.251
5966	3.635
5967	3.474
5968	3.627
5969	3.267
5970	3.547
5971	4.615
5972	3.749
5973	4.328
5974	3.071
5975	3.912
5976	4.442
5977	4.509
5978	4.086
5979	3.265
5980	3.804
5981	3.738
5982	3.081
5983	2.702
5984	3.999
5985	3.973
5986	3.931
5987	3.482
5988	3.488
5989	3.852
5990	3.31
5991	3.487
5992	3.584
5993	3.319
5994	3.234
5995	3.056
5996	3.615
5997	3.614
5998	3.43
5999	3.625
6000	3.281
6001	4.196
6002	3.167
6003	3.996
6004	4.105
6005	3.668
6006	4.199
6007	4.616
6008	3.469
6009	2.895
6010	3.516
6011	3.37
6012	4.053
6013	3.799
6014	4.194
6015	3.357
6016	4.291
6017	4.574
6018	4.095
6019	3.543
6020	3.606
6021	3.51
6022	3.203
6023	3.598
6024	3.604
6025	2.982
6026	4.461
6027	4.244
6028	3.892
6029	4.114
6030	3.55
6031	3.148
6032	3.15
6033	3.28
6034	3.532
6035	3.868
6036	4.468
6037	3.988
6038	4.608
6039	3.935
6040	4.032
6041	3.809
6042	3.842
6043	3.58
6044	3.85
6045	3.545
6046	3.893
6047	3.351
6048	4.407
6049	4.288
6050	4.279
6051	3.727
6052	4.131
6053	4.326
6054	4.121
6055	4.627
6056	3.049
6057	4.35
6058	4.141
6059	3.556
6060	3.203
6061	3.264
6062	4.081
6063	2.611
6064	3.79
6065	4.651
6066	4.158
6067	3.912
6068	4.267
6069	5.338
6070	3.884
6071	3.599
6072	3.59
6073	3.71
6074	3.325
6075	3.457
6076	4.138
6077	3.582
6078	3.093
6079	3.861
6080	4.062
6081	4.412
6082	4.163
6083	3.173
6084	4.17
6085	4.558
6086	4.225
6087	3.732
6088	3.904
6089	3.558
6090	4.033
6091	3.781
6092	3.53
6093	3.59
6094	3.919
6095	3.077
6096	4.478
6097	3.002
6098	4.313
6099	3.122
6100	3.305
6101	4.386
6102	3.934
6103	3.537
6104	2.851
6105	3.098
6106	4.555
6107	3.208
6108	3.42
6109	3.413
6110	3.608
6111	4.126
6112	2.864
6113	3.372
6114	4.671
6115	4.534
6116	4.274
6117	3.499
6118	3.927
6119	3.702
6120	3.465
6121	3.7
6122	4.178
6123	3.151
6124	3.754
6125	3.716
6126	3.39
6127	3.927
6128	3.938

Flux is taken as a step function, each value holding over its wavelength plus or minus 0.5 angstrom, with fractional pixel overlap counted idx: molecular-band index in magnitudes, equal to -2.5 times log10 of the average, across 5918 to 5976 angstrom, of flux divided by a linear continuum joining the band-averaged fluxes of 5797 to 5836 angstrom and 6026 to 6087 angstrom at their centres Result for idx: 0.06 mag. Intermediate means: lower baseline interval 3.79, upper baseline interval 3.89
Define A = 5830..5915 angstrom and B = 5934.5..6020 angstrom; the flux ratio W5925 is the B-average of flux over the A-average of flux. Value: 1.1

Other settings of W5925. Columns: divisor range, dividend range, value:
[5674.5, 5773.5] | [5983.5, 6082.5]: 1.07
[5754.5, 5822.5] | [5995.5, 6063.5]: 1.05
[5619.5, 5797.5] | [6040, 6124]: 1.07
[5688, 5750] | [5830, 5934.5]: 0.97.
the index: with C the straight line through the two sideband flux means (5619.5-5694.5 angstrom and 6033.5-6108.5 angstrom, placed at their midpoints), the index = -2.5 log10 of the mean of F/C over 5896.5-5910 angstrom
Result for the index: 0.17 mag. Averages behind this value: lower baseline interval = 3.55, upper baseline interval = 3.84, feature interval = 3.18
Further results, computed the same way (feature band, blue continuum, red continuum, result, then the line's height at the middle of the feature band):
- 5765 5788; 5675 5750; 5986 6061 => 0.06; 3.59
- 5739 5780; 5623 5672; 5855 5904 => -0.03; 3.41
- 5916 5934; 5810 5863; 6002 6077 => 0.06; 3.75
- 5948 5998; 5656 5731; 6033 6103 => 0.05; 3.78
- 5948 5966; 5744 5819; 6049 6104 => 0.05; 3.75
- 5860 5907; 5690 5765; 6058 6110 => 0.13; 3.63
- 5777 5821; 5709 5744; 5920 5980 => -0.04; 3.54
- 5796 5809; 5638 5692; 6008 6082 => -0.04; 3.66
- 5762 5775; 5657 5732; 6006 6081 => 0.06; 3.59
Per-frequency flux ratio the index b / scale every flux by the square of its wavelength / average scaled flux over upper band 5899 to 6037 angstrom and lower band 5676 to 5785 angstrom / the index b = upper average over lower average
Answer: 1.11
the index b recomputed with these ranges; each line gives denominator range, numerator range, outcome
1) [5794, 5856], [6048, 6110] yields 1.12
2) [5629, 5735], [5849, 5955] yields 1.05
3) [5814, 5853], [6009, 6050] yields 1.10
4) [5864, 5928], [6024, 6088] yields 1.24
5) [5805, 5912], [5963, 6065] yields 1.14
